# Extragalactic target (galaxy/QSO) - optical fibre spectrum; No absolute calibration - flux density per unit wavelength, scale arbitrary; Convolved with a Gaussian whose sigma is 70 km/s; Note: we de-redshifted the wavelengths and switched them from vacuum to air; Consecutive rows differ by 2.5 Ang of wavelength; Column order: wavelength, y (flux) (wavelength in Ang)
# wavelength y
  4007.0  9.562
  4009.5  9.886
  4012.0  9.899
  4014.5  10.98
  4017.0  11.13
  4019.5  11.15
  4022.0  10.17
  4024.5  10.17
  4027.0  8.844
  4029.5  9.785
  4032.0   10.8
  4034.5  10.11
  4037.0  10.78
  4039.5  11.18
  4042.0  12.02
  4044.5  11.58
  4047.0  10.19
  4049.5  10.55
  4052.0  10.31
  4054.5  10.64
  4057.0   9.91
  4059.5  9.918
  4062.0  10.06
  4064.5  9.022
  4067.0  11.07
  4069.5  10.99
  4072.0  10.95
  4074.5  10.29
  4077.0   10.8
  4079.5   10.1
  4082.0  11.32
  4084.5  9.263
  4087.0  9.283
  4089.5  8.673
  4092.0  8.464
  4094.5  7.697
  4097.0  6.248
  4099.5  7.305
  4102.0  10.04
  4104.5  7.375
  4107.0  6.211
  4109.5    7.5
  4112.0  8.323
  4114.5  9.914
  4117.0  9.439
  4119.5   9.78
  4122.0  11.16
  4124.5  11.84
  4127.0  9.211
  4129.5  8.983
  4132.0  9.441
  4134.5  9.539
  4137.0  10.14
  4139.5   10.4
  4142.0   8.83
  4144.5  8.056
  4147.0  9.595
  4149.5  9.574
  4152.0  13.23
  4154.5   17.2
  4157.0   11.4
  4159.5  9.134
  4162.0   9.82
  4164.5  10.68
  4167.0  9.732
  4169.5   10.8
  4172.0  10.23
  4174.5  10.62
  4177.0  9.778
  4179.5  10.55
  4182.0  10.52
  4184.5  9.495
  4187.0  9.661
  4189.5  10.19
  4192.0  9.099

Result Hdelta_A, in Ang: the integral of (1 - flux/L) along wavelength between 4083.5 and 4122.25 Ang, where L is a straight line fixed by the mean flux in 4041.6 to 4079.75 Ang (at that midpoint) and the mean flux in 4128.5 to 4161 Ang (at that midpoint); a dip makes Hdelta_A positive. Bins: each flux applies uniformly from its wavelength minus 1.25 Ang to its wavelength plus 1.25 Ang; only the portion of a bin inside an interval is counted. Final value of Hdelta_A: 7.4 Ang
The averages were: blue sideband 10.5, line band 8.47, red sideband 10.4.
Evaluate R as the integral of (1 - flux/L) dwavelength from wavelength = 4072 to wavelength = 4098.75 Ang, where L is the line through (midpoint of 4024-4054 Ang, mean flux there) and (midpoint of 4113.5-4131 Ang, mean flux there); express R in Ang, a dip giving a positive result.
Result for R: 2.6 Ang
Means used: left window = 10.5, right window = 10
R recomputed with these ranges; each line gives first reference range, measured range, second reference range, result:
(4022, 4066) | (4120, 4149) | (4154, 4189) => 2.0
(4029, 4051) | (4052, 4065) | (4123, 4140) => 0.8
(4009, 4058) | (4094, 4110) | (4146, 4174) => 4.9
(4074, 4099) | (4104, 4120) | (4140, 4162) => 2.4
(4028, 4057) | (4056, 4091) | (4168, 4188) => 1.5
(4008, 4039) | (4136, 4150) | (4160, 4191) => 1.1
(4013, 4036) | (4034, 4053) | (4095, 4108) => -2.4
